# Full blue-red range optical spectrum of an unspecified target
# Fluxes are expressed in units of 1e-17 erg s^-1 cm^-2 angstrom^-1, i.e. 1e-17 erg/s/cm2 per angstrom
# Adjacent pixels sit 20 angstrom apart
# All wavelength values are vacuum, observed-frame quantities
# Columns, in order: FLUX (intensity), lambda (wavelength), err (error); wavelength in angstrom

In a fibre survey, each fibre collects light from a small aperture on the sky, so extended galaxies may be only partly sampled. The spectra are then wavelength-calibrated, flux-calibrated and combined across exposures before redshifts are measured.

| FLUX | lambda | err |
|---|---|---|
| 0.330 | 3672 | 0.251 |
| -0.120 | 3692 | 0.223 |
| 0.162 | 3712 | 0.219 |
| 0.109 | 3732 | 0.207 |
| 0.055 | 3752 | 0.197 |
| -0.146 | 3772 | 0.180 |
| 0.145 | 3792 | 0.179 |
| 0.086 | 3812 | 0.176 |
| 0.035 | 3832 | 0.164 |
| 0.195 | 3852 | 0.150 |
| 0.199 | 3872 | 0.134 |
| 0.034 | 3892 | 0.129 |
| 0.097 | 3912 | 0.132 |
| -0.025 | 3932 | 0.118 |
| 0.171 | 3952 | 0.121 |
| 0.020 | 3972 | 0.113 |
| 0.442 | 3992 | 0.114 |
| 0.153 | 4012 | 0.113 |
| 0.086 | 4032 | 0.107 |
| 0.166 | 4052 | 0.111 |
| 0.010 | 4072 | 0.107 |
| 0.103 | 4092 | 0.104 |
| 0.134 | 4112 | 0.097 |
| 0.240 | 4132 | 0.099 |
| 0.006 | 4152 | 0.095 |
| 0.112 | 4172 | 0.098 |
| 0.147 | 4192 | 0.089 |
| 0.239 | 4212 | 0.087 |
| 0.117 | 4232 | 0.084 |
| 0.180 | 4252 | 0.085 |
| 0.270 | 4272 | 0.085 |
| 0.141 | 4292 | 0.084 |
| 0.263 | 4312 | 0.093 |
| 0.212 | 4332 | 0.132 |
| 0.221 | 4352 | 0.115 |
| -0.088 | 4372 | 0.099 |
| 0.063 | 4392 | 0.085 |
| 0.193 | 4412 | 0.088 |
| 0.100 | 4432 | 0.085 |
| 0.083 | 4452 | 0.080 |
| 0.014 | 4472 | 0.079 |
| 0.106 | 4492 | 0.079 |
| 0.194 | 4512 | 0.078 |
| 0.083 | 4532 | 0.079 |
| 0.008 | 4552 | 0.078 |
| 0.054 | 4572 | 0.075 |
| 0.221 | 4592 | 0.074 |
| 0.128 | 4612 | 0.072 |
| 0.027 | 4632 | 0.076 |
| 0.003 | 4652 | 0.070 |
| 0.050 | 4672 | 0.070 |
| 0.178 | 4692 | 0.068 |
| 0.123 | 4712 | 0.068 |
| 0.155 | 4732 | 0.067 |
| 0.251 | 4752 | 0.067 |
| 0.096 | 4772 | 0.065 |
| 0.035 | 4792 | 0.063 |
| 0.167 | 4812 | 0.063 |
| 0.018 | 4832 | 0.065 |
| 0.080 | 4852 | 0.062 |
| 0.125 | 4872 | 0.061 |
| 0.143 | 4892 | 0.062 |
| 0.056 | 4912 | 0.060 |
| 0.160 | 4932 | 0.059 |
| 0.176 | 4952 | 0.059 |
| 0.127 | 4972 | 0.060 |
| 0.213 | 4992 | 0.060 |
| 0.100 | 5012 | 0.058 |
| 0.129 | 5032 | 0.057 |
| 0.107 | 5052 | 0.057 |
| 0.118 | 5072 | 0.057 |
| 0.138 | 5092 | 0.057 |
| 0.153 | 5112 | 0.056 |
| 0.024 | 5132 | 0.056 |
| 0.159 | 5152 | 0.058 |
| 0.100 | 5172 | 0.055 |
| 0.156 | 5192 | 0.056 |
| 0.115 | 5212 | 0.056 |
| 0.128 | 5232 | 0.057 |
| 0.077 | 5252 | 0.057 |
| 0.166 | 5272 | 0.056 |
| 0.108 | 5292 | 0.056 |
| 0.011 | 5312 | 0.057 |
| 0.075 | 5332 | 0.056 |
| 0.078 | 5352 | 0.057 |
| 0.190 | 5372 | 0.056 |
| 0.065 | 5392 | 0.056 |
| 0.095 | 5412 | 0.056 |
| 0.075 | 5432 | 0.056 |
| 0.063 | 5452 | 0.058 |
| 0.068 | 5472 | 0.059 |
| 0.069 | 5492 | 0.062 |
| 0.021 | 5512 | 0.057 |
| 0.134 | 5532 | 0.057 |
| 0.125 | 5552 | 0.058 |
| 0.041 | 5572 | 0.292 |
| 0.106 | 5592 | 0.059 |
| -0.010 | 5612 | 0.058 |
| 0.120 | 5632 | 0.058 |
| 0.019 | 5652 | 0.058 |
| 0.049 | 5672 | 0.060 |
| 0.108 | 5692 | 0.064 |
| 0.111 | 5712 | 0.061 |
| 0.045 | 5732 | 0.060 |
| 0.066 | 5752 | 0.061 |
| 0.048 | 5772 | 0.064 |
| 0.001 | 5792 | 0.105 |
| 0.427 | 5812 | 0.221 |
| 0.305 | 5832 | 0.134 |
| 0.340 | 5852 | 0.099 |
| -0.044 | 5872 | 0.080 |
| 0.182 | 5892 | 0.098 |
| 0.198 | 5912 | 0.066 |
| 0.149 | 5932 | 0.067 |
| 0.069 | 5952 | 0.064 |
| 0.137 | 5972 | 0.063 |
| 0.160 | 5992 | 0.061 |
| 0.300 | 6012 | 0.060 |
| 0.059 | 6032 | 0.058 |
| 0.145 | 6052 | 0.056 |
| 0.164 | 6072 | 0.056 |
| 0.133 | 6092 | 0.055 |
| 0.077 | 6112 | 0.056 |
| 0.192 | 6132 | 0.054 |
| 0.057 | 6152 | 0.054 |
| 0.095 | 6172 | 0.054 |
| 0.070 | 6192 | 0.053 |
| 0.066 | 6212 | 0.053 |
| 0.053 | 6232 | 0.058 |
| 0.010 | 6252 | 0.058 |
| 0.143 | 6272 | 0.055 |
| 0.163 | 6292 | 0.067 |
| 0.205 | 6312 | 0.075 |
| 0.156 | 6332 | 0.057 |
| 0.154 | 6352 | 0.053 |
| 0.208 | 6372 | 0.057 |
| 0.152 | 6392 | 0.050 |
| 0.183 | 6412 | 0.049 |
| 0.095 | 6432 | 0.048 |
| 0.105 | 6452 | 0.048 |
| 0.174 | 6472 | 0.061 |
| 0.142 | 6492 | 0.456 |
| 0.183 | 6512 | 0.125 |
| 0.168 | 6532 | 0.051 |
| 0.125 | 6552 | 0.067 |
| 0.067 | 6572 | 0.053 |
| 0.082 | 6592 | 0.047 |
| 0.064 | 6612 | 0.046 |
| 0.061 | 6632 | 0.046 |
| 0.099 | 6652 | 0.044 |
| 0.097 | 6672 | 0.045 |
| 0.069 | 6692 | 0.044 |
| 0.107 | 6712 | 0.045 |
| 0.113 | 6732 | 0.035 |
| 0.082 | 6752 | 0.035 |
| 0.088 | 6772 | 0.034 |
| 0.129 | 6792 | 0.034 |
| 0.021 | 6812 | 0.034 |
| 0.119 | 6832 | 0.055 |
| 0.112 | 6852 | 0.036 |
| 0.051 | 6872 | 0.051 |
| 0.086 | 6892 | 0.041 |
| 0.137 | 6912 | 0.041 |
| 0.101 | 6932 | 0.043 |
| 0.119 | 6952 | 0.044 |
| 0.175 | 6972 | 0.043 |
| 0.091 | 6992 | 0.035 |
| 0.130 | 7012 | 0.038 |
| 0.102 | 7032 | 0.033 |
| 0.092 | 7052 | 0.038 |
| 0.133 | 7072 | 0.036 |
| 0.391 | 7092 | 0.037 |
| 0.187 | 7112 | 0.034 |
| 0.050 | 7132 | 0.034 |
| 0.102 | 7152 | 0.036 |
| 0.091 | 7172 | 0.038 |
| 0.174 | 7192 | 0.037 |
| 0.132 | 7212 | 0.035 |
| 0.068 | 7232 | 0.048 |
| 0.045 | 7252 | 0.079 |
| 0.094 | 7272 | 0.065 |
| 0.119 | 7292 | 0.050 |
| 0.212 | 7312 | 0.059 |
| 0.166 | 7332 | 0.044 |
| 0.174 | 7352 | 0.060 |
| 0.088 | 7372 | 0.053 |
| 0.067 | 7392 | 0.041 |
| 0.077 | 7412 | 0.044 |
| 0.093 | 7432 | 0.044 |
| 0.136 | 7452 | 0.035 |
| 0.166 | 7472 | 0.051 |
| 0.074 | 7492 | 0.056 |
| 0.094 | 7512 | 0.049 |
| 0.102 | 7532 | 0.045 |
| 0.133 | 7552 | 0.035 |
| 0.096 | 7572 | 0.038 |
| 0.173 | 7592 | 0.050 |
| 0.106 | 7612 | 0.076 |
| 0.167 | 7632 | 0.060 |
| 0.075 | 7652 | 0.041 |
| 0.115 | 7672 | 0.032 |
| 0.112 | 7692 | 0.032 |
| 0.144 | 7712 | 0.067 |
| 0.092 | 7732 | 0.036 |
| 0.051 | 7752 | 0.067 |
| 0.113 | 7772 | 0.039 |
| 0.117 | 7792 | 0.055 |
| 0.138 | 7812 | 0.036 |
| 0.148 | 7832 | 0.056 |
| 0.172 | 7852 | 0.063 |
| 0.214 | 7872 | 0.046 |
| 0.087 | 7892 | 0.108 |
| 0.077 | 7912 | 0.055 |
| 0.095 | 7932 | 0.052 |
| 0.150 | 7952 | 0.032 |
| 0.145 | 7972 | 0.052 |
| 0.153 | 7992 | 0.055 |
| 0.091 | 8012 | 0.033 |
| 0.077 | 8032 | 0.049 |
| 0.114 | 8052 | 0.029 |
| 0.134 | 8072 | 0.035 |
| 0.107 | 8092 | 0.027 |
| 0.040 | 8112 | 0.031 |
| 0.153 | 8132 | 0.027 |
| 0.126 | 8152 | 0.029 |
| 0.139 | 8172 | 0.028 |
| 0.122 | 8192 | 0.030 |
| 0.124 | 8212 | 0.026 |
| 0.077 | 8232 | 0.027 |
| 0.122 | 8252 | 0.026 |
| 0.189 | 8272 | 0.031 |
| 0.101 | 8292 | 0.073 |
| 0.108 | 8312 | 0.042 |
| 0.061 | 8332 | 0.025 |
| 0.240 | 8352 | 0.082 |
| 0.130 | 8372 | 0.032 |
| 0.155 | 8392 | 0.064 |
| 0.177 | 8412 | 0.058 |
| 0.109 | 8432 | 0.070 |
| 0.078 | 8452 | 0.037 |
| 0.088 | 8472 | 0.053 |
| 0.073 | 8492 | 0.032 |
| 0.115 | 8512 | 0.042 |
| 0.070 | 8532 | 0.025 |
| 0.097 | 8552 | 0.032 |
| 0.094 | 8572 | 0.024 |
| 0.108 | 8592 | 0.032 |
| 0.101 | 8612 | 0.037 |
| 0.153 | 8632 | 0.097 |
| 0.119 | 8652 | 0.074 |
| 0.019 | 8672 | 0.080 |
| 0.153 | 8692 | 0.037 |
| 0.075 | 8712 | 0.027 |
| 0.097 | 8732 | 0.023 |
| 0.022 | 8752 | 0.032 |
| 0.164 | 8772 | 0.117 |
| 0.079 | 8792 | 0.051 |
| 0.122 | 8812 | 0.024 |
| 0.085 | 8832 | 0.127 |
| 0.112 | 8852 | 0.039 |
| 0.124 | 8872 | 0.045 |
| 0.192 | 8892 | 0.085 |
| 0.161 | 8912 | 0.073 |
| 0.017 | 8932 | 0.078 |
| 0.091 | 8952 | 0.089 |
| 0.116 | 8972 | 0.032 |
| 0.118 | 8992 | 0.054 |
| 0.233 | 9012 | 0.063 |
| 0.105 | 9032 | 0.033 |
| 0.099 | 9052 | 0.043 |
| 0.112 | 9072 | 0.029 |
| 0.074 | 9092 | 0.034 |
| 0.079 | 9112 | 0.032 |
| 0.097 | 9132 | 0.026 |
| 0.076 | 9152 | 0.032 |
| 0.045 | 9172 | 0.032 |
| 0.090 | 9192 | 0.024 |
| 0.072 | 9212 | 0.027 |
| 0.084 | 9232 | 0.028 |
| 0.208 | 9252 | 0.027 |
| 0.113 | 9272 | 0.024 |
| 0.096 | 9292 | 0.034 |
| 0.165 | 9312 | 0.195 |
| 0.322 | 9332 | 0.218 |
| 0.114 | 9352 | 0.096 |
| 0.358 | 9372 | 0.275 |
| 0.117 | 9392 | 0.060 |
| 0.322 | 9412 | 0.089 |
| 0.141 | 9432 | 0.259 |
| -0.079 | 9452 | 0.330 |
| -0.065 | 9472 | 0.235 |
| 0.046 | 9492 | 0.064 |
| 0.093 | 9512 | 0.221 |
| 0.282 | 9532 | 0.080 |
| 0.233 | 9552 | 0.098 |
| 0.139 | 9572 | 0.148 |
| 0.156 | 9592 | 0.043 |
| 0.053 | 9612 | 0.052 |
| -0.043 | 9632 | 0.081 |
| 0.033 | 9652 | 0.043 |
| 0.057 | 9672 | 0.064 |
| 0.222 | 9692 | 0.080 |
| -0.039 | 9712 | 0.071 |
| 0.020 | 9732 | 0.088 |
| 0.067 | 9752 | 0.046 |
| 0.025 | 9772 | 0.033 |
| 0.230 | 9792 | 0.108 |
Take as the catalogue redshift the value 0.904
